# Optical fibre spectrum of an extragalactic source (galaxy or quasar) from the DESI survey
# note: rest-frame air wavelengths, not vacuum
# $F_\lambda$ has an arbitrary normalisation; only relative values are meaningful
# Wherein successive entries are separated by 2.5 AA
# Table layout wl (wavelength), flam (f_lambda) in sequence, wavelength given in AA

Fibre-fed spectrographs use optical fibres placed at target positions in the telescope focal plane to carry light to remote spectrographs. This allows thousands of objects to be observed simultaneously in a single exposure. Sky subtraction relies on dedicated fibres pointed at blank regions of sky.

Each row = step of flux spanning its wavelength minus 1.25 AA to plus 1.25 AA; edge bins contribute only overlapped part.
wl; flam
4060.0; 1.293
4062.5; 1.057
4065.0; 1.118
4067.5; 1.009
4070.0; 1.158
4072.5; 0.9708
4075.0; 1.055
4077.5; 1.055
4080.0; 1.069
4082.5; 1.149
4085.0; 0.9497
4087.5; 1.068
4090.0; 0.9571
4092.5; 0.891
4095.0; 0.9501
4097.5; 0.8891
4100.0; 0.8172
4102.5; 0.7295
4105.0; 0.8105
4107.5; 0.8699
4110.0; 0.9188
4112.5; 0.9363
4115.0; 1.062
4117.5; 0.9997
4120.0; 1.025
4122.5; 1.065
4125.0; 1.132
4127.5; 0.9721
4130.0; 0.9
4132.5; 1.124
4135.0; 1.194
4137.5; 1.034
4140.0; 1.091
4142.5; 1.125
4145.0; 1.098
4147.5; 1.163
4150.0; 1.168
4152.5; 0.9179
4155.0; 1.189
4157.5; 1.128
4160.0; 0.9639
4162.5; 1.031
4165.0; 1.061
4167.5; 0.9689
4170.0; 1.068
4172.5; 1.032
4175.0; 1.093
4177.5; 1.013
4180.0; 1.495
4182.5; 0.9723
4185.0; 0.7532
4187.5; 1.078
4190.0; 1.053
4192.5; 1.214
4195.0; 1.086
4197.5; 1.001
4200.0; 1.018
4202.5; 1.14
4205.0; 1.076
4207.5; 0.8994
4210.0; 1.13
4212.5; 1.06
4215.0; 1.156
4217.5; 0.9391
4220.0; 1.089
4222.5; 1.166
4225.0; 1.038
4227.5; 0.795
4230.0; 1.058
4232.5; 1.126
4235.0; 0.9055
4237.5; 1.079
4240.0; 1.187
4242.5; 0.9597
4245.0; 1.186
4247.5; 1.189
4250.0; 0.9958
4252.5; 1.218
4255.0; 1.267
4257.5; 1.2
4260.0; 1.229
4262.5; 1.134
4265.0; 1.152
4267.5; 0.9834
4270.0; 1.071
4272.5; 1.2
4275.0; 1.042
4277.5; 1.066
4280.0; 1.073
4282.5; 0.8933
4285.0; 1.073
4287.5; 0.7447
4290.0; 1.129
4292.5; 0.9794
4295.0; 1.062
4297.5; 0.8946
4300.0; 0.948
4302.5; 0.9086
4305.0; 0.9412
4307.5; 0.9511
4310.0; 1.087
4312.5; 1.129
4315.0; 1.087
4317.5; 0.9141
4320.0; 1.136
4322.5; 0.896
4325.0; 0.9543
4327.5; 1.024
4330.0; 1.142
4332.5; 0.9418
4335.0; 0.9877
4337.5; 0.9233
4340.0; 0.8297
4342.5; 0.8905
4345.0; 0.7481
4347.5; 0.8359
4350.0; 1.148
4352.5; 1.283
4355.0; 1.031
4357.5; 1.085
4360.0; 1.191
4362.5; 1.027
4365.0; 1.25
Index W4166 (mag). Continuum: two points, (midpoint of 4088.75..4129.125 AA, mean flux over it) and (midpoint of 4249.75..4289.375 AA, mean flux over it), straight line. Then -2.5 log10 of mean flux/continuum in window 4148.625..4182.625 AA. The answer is -0.10 mag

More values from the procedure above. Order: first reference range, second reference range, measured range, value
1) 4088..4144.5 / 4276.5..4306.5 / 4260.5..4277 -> -0.13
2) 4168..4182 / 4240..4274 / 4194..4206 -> 0.06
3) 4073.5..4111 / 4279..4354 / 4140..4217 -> -0.12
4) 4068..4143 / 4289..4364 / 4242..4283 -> -0.12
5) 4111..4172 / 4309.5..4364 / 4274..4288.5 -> 0.04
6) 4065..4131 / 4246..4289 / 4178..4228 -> -0.01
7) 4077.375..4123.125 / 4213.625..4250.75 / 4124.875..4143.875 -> -0.09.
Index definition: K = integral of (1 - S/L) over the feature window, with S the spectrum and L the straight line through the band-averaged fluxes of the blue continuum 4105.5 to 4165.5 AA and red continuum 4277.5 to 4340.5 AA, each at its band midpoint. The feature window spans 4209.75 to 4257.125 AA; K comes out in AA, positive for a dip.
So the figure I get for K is -3.2 AA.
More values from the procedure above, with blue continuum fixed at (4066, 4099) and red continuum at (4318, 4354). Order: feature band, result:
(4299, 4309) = 0.4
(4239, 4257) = -2.8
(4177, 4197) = -1.7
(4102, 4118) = 1.6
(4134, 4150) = -1.8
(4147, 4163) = -1.2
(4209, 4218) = -0.8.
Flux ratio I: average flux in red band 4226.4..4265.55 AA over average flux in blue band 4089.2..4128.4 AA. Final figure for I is 1.18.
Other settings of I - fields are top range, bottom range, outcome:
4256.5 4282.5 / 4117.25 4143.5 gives 1.04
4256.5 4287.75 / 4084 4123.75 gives 1.15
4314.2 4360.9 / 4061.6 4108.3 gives 1.02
